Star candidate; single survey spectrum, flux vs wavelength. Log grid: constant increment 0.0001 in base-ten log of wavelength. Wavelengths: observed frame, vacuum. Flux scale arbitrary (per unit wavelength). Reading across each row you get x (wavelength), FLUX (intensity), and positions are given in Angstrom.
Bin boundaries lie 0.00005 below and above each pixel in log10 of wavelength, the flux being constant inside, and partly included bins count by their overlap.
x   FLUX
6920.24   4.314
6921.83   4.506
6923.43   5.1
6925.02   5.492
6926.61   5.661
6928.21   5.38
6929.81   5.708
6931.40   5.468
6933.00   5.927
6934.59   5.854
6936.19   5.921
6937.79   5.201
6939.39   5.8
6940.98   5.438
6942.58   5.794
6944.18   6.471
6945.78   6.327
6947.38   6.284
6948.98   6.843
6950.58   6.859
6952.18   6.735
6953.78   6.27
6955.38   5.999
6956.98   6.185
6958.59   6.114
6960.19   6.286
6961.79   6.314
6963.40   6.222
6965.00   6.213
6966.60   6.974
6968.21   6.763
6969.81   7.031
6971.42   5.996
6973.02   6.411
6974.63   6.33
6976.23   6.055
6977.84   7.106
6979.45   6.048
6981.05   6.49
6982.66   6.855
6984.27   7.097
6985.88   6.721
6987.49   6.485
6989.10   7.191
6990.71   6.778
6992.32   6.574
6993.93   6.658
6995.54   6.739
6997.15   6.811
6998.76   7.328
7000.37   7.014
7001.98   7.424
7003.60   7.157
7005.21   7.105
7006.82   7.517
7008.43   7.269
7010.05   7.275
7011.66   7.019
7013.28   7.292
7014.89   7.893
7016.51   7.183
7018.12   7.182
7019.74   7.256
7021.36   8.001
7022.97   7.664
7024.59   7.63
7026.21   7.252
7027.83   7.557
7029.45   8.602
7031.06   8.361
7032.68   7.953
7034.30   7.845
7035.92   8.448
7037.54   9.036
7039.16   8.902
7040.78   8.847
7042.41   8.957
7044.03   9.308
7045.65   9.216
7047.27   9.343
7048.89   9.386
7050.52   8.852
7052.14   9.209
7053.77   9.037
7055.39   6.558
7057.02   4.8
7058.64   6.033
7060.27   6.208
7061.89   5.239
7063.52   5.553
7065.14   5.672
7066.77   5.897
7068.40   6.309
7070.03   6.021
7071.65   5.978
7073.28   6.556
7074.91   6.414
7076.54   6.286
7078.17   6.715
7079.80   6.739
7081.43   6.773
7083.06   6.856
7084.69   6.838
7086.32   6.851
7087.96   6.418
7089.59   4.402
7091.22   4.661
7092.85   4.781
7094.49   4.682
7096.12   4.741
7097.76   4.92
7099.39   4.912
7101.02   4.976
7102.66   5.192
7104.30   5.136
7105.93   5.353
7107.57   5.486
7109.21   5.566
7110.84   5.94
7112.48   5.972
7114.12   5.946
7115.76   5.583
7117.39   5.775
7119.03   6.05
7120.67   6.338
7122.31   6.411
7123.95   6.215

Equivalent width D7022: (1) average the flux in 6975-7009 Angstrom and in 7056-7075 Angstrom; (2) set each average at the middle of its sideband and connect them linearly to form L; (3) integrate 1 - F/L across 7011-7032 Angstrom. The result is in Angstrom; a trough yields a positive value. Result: -3.7 Angstrom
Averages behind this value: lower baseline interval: 6.87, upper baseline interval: 5.88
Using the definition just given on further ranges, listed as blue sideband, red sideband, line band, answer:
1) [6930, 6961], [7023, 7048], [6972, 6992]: 1.21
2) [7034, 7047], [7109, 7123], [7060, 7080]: 4.20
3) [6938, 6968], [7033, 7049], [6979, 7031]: 4.19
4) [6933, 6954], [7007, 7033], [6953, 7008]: 1.38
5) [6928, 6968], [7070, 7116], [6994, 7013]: -3.68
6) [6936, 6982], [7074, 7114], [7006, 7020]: -2.92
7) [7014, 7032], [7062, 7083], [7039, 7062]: -3.81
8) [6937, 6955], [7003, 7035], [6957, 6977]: 0.58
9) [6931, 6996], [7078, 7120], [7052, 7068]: -1.20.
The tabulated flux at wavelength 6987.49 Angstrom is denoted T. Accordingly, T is 6.485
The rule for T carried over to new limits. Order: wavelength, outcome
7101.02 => 4.976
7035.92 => 8.448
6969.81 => 7.031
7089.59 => 4.402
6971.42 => 5.996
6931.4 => 5.468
